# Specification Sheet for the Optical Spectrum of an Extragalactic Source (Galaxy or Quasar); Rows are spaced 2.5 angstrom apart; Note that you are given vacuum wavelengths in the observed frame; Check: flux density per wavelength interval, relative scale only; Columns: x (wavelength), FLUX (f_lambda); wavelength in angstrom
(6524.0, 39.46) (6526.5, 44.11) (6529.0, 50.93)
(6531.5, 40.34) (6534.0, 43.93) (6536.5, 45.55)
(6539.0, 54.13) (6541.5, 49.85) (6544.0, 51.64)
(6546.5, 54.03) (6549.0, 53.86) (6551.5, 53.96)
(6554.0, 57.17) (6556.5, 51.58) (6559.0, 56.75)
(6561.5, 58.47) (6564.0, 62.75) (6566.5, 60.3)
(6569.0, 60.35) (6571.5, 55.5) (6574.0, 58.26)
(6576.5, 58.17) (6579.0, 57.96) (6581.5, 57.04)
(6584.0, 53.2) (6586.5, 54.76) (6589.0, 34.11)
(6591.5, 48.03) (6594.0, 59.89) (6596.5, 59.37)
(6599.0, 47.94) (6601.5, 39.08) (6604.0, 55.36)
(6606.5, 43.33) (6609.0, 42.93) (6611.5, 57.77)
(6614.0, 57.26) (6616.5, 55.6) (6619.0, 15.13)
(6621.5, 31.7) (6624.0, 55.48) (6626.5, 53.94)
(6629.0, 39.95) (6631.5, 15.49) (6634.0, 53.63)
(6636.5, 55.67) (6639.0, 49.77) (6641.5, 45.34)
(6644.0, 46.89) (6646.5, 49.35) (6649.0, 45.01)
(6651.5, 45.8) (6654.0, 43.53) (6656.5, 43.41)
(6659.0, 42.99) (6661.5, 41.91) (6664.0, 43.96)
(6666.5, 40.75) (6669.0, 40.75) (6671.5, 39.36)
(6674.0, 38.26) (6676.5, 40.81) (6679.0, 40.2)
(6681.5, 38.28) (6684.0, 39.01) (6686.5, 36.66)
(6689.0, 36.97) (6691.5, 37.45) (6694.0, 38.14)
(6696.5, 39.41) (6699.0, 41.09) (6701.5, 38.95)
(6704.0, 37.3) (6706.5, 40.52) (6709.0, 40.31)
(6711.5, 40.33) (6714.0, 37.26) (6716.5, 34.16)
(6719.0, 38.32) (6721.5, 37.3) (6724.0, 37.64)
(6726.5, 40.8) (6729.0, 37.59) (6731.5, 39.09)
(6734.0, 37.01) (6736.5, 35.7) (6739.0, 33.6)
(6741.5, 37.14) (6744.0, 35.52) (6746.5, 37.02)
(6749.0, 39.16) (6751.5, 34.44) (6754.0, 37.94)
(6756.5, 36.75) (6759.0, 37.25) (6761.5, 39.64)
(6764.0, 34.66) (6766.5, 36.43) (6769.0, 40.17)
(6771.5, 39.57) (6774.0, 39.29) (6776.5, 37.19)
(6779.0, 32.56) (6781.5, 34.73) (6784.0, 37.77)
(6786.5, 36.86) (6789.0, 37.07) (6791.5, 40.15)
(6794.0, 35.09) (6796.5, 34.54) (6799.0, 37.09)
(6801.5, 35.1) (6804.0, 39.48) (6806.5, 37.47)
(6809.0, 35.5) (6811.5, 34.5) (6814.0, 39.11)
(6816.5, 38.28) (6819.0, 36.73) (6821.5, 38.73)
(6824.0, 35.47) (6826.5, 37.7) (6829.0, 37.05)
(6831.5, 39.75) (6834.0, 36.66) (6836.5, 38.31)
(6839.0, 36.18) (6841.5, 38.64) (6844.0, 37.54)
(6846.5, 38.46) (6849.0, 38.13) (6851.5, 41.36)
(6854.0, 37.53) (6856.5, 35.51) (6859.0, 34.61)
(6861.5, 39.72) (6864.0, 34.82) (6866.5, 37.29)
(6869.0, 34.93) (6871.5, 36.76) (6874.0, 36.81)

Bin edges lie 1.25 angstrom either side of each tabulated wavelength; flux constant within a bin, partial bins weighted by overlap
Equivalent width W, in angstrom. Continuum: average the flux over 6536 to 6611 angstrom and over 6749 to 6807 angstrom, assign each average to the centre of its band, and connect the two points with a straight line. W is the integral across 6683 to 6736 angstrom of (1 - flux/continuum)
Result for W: 5.2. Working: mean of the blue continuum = 53.3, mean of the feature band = 38.3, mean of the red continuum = 37.1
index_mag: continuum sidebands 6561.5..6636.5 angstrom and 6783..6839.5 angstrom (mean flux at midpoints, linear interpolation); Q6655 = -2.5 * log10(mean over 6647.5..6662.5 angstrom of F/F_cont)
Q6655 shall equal 0.066 mag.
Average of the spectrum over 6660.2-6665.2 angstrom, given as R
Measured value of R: 42.9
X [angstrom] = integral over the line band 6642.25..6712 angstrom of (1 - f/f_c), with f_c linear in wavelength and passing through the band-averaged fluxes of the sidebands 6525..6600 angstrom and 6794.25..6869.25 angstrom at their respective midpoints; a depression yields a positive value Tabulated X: 8.06 angstrom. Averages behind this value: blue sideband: 53.1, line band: 41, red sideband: 37.2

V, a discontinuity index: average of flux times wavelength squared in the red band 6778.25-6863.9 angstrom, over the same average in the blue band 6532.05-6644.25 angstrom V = 0.79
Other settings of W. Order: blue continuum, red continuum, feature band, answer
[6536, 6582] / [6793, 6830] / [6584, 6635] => 5.8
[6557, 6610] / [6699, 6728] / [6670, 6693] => 2.0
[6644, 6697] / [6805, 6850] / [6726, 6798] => 3.7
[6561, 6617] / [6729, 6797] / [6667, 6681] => 1.7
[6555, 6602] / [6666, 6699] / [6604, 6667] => 1.4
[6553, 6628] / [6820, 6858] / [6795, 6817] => 1.6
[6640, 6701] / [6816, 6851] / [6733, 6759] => 2.1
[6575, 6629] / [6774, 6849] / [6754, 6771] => 1.0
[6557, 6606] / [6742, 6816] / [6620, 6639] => 2.4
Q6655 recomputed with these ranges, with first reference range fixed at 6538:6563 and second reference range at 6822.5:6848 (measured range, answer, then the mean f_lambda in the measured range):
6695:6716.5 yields 0.16 mag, 39.1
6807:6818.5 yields 0.06 mag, 36.9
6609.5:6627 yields 0.09 mag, 46.2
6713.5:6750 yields 0.18 mag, 37.1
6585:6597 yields 0.02 mag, 50.8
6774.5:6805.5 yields 0.10 mag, 36.5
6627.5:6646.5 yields 0.11 mag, 44.3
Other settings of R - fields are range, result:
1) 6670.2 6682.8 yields 39.4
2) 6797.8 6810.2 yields 36.9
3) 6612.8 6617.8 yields 56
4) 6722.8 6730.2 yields 38.7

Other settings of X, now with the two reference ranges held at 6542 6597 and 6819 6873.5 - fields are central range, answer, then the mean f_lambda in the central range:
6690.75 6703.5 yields 2.2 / 39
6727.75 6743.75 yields 2.8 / 36.6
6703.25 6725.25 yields 3.7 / 38.1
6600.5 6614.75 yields 1.0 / 49.2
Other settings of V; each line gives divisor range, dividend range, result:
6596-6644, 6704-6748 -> 0.85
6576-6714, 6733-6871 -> 0.88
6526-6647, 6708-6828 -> 0.78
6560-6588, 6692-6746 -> 0.69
